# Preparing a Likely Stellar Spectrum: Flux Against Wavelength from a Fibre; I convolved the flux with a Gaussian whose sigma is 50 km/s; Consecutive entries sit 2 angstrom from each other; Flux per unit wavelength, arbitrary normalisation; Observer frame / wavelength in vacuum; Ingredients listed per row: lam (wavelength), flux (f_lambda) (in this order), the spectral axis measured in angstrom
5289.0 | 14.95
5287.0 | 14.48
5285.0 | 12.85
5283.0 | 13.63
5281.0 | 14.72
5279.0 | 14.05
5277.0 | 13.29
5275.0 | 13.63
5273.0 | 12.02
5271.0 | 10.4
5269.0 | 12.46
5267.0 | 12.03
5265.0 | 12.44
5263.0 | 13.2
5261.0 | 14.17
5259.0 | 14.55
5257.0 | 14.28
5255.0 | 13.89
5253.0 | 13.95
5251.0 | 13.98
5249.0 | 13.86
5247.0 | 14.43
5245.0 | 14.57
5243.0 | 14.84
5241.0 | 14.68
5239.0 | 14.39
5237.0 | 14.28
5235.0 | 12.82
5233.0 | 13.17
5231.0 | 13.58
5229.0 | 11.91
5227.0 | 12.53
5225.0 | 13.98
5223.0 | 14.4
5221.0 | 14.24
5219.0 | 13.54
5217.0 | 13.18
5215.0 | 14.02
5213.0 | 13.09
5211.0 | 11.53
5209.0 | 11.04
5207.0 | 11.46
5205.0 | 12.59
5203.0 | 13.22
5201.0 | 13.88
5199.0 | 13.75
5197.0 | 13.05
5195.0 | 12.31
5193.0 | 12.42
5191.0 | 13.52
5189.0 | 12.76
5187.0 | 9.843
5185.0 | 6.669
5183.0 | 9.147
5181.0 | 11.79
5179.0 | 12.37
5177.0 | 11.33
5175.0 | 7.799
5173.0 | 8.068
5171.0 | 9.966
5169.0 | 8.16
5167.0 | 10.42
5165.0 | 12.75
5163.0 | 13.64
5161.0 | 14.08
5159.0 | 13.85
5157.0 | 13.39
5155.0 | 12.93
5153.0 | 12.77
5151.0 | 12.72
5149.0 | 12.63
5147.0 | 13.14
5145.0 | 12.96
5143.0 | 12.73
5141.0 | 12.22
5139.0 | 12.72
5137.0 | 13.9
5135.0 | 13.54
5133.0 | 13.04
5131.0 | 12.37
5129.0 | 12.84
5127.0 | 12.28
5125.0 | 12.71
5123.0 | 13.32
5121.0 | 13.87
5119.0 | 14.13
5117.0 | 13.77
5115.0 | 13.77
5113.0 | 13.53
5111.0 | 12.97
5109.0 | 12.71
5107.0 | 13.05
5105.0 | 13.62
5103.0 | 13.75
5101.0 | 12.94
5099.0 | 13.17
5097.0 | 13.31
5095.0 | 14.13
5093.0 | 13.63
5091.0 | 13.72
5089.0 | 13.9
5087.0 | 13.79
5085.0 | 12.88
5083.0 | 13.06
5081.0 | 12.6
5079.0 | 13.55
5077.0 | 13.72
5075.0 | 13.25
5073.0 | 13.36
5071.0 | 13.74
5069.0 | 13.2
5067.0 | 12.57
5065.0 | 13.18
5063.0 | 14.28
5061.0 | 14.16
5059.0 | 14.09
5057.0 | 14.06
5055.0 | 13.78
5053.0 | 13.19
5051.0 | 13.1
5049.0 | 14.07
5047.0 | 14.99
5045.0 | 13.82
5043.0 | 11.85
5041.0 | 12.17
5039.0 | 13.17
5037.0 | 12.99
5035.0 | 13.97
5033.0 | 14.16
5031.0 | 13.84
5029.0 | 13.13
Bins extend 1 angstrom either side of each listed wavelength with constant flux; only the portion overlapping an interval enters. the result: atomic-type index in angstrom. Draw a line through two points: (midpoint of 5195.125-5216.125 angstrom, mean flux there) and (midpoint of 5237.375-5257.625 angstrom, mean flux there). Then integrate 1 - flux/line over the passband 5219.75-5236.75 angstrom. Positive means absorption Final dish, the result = 0.2 angstrom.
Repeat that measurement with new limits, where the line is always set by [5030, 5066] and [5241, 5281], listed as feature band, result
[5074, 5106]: 0.4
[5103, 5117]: 0.2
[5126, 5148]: 1.1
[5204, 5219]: 1.2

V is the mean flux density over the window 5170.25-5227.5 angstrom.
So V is 12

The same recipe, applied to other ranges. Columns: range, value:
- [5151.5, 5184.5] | 11.4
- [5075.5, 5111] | 13.4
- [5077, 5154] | 13.2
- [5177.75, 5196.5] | 11.3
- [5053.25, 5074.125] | 13.6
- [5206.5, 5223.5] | 12.9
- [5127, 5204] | 12.1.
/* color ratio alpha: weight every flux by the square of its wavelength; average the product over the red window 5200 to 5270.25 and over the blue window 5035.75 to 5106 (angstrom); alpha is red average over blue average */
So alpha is 1.06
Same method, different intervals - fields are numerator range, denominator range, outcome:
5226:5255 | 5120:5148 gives 1.11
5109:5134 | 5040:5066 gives 1.00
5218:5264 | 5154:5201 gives 1.23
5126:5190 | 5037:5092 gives 0.91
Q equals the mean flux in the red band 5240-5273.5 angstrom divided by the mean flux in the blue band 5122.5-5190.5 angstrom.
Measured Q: 1.14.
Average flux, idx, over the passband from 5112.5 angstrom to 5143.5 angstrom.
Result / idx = 13.2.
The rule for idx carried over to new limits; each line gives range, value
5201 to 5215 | 12.4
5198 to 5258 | 13.5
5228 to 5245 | 13.8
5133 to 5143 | 13.1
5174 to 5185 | 10.1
